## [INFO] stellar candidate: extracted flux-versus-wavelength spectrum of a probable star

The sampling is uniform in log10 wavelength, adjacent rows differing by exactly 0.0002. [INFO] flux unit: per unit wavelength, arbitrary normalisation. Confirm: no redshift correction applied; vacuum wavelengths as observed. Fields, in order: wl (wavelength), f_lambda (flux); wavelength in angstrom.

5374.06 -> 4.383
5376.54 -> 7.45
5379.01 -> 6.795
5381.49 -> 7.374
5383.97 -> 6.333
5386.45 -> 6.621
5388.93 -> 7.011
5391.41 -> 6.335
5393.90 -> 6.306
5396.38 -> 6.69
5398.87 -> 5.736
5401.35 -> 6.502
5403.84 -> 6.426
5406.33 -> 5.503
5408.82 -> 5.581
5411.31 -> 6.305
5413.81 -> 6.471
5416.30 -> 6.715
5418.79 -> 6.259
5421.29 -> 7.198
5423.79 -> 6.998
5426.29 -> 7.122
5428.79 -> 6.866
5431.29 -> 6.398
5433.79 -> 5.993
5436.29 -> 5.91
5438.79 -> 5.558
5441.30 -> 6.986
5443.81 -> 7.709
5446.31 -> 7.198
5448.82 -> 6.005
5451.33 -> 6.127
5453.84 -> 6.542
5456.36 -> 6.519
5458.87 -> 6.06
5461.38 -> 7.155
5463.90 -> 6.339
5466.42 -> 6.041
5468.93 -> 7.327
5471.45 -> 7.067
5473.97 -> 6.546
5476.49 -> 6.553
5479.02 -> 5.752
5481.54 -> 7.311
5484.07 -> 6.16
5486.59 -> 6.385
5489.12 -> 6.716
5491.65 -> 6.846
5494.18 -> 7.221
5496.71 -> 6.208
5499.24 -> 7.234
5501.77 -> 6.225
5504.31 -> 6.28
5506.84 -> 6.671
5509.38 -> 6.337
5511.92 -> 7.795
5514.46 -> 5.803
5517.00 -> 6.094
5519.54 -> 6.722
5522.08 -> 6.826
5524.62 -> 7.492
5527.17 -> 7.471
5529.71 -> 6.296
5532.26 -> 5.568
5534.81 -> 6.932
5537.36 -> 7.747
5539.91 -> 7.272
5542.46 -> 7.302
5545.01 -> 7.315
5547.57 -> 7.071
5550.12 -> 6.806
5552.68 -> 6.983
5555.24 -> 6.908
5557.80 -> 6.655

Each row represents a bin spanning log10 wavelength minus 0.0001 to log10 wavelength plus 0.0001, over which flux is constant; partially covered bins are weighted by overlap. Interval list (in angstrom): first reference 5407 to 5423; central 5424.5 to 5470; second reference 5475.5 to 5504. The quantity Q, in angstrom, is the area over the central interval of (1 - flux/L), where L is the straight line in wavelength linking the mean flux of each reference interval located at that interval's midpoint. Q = -0.46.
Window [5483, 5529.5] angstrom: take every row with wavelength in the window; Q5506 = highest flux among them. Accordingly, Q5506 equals 7.795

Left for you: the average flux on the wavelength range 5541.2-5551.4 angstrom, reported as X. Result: 7.12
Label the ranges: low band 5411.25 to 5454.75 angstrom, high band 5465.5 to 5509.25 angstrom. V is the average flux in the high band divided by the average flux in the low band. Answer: 1.01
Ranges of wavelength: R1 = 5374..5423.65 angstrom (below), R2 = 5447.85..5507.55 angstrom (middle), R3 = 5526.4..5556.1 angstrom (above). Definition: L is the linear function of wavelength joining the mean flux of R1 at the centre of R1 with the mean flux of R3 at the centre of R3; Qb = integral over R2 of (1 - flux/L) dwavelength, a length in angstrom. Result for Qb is 1.6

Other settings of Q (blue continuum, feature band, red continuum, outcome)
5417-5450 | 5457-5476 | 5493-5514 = 0.1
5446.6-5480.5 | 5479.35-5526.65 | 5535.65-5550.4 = 1.4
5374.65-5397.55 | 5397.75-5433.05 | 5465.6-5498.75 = 1.3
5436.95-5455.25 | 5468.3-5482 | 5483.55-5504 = -0.2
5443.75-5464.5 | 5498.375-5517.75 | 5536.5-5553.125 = 1.1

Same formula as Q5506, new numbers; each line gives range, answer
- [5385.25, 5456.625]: 7.709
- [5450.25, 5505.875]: 7.327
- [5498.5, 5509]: 7.234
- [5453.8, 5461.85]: 7.155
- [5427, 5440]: 6.866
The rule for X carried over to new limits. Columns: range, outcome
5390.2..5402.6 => 6.31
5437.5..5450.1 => 6.69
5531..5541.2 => 6.88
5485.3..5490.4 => 6.55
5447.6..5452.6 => 6.07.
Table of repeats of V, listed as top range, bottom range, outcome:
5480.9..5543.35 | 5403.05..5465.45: 1.04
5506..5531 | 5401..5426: 1.05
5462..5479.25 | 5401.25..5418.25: 1.06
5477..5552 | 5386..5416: 1.07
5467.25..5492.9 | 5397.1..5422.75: 1.06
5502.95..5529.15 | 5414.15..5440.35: 1.04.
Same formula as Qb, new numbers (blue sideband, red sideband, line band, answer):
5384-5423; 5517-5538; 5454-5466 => 0.16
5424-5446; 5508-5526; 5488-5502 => -0.17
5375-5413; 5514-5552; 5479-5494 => 0.20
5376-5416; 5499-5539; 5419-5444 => -0.33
